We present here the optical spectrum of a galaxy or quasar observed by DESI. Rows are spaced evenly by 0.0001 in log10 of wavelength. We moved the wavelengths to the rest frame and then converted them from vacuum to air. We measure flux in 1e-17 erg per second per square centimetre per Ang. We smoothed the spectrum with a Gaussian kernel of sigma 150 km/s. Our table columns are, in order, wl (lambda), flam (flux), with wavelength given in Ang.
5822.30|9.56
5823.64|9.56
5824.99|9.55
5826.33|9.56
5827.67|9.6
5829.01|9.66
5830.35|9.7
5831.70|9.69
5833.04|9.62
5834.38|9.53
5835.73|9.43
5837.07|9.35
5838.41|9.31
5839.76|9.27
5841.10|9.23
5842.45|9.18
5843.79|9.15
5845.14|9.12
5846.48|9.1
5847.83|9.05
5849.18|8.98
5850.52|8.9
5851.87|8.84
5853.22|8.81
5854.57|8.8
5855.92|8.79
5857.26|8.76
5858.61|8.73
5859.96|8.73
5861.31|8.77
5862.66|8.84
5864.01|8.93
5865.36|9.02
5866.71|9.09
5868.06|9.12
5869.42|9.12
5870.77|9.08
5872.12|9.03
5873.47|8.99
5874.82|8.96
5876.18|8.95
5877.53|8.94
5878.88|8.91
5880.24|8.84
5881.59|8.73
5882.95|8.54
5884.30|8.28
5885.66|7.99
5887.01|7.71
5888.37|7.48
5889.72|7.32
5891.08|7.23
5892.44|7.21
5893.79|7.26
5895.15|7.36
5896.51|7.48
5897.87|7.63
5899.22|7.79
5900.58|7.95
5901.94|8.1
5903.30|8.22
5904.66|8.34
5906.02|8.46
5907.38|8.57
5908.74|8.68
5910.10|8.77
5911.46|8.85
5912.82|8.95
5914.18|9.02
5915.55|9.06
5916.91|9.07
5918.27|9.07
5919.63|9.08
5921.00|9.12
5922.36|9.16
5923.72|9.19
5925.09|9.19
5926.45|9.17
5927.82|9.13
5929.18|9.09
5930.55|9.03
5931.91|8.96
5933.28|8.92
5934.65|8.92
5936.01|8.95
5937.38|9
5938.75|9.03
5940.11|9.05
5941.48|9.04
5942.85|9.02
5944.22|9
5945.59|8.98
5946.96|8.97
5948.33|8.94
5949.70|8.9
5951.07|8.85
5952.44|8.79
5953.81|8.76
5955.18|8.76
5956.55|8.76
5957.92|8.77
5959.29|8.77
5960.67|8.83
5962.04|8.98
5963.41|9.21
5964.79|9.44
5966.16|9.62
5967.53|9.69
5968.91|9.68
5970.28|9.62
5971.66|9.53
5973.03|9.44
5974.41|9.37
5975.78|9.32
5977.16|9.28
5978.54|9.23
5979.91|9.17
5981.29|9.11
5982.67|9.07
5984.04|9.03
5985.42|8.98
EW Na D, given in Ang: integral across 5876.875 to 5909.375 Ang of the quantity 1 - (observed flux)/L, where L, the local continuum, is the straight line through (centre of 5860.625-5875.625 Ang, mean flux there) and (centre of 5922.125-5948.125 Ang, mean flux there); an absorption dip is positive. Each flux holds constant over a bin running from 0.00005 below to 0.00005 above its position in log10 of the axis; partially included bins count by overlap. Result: 3.5 Ang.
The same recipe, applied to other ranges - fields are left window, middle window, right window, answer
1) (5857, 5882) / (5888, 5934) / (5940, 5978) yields 2.77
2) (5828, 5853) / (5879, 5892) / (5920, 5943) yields 1.61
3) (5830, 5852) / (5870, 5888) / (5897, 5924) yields 0.52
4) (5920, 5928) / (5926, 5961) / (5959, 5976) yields 1.16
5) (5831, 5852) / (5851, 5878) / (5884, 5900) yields -1.45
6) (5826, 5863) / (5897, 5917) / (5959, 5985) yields 1.63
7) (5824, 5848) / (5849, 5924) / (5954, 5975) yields 6.21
